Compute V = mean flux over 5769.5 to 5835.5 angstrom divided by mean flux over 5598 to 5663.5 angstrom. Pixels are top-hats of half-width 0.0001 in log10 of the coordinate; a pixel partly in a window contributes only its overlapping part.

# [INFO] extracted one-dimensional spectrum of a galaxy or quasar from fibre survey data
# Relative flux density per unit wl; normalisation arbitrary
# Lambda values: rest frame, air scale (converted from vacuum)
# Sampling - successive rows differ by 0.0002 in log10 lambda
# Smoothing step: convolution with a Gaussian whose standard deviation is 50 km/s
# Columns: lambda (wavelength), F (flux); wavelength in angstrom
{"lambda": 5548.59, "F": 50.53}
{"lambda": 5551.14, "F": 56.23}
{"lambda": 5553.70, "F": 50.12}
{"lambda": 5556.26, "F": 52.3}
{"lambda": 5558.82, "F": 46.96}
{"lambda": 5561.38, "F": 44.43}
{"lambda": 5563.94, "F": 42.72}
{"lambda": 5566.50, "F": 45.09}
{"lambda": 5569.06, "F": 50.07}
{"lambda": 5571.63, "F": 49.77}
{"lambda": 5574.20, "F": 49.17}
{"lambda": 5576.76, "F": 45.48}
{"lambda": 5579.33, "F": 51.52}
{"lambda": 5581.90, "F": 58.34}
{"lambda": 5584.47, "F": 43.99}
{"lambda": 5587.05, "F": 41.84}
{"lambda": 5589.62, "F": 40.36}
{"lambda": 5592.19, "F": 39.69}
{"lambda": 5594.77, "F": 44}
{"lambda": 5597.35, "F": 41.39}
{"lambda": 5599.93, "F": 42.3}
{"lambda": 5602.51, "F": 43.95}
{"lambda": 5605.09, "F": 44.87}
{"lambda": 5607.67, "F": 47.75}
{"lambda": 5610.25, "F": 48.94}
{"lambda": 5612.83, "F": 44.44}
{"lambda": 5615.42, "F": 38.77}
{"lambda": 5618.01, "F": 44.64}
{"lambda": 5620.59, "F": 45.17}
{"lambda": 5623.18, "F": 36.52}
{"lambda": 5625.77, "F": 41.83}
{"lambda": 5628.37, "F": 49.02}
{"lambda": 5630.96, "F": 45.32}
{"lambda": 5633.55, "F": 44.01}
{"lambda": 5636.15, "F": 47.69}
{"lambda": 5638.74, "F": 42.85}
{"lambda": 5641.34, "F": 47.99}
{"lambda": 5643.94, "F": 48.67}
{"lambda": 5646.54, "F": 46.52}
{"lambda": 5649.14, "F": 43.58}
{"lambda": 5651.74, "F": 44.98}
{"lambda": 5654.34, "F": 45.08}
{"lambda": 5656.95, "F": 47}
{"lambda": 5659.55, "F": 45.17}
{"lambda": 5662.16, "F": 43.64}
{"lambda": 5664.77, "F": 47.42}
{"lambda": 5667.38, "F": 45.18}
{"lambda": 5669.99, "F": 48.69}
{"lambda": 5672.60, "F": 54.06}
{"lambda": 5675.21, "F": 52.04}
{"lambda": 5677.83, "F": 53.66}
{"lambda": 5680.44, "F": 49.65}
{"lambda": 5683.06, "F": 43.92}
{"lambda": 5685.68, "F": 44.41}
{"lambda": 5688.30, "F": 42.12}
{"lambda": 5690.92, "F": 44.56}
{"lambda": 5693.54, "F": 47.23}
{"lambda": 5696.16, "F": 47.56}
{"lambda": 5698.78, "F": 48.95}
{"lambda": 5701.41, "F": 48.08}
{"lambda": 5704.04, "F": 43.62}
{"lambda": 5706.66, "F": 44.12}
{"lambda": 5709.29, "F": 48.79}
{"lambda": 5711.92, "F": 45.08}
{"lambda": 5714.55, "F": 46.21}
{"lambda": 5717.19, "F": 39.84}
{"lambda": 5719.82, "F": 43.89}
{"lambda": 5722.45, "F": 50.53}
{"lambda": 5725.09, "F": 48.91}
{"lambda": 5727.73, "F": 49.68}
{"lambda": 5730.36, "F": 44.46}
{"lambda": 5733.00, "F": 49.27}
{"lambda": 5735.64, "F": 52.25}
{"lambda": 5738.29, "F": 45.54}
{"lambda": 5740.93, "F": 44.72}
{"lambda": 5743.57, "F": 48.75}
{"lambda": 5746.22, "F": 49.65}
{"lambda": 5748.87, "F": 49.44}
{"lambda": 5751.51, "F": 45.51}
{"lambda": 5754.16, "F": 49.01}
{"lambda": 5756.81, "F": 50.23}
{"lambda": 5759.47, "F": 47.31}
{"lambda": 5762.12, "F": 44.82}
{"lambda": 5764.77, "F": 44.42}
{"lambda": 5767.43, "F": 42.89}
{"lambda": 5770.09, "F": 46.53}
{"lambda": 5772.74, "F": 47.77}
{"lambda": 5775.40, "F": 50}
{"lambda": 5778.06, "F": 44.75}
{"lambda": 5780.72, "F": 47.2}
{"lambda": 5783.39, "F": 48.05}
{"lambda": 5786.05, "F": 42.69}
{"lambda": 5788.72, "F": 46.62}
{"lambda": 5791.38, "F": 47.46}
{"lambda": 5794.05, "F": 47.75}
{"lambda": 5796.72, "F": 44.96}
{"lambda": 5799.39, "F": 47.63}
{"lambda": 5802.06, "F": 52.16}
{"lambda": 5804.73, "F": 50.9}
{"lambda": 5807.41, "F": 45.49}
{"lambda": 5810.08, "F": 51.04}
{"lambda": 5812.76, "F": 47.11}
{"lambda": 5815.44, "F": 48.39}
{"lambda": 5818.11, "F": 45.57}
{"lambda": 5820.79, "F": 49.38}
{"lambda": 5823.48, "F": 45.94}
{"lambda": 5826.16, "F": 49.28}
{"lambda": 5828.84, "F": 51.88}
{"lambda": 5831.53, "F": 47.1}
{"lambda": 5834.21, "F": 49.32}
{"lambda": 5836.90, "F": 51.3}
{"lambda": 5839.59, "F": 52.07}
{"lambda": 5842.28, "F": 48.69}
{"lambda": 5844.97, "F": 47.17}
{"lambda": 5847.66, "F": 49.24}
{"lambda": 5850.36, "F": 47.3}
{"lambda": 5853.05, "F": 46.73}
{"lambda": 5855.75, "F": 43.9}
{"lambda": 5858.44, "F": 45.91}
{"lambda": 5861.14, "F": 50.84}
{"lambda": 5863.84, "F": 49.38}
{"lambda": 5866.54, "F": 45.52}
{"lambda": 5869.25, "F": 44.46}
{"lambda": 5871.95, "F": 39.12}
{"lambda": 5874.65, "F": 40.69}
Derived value 1.1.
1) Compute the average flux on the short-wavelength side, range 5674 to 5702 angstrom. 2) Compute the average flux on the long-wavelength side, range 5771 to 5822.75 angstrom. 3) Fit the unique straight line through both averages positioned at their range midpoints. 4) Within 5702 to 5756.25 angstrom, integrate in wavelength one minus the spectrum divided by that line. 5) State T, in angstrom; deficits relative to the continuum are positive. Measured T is 0.5 angstrom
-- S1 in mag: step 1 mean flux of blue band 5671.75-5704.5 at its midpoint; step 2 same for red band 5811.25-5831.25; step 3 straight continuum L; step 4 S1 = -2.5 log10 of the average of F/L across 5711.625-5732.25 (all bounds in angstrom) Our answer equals 0.04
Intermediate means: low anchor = 47.7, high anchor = 48.2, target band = 46.2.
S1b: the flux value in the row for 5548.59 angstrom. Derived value 50.53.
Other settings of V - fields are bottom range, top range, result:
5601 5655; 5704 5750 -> 1.05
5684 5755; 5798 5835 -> 1.04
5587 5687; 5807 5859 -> 1.06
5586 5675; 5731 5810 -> 1.06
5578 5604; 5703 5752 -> 1.05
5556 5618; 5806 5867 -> 1.06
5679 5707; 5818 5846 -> 1.07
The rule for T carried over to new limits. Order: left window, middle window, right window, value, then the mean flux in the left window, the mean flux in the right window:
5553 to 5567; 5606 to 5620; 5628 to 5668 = 0.4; 46.9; 45.8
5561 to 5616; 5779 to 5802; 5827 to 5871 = 0.3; 45.5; 48.1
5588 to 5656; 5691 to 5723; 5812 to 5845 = 0.1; 44.3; 48.8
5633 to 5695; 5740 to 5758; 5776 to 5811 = -0.4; 46.7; 47.5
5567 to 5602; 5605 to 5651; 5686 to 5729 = 1.1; 45.9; 46.2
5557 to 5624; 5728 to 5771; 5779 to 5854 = 0.0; 45.2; 48.1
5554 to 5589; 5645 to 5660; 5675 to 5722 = 0.4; 47.7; 46.3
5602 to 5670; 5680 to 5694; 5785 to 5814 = 0.3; 45.1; 47.7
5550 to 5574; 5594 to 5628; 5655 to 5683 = 3.4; 48.6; 48.4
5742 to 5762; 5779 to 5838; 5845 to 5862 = -0.4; 48.3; 47.2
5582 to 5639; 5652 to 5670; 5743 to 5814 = -0.3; 43.9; 47.4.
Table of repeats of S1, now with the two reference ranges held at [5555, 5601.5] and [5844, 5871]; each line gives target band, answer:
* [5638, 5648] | -0.01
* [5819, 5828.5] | -0.04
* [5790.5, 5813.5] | -0.04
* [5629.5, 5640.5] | 0.03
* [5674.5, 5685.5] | -0.06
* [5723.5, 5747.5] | -0.04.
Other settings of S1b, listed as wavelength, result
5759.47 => 47.31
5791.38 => 47.46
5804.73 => 50.9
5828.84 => 51.88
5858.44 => 45.91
